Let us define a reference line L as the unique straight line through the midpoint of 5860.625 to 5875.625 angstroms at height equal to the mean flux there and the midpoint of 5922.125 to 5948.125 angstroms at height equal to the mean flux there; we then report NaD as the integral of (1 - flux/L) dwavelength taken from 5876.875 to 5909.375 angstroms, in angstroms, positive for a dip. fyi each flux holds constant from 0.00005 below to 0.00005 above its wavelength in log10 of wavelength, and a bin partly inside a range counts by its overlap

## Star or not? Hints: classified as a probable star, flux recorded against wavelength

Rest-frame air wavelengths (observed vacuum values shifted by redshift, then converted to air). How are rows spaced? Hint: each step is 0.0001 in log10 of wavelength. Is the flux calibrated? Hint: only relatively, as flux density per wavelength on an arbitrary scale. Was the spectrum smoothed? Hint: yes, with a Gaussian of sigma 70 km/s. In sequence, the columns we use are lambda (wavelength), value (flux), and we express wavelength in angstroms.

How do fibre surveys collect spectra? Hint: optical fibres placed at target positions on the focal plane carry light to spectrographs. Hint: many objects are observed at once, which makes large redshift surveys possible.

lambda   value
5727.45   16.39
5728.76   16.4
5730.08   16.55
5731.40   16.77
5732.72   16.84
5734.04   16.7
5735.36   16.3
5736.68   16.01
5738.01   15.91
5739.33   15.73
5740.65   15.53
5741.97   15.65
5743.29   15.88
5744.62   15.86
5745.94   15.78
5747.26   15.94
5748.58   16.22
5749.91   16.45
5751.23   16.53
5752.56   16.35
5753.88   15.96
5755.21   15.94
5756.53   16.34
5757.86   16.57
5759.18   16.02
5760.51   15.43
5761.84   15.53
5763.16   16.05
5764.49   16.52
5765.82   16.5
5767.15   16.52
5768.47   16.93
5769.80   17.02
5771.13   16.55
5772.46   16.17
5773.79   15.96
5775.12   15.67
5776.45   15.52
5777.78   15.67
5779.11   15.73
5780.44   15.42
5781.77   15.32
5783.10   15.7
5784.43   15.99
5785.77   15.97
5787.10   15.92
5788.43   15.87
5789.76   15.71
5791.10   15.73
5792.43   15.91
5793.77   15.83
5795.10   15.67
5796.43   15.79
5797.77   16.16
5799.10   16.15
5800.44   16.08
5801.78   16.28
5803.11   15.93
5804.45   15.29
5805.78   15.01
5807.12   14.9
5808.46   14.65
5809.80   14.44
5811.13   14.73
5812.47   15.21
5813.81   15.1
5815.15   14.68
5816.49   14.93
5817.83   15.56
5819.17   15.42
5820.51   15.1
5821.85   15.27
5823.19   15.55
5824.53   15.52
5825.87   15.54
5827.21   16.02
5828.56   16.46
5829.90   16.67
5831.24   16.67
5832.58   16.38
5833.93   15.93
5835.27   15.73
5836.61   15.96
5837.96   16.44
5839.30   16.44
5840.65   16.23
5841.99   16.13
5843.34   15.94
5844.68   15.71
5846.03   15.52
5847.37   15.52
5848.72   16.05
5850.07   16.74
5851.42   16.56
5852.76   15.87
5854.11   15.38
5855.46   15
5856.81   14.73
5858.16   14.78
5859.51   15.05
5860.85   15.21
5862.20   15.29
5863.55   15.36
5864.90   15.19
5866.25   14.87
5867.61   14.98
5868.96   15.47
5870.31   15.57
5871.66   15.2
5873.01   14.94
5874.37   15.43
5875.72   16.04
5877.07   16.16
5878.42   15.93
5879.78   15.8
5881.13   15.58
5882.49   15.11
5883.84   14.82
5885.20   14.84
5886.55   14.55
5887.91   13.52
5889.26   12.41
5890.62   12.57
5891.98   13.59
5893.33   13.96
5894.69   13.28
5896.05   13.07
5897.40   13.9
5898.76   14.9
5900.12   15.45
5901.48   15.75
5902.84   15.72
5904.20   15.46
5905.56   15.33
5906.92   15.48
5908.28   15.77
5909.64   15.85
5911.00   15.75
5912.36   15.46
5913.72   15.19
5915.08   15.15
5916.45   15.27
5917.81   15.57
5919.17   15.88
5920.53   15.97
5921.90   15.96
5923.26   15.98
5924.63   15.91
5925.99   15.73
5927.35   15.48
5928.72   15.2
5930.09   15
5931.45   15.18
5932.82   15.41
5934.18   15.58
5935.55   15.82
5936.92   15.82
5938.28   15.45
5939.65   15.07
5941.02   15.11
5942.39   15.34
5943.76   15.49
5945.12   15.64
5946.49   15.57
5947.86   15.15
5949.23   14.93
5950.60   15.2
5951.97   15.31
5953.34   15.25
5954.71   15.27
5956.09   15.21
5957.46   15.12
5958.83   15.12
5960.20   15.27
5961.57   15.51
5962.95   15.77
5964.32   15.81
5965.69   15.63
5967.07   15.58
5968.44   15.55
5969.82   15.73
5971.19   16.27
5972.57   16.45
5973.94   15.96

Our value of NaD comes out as 1.36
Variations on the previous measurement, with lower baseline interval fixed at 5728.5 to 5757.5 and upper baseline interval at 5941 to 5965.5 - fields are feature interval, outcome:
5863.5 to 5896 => 1.8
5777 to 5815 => 0.9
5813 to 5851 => 0.0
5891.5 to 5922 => 0.8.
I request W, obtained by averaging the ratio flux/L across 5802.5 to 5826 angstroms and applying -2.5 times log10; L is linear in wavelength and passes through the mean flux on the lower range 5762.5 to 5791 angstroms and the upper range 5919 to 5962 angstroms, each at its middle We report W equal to 0.05 mag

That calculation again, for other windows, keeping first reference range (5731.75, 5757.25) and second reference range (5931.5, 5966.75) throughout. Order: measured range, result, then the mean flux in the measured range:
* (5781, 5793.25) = 0.01 mag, 15.8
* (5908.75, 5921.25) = 0.00 mag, 15.6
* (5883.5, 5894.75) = 0.14 mag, 13.7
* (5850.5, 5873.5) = 0.03 mag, 15.3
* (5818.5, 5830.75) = 0.01 mag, 15.7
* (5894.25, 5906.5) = 0.05 mag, 14.8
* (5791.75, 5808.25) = 0.01 mag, 15.7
